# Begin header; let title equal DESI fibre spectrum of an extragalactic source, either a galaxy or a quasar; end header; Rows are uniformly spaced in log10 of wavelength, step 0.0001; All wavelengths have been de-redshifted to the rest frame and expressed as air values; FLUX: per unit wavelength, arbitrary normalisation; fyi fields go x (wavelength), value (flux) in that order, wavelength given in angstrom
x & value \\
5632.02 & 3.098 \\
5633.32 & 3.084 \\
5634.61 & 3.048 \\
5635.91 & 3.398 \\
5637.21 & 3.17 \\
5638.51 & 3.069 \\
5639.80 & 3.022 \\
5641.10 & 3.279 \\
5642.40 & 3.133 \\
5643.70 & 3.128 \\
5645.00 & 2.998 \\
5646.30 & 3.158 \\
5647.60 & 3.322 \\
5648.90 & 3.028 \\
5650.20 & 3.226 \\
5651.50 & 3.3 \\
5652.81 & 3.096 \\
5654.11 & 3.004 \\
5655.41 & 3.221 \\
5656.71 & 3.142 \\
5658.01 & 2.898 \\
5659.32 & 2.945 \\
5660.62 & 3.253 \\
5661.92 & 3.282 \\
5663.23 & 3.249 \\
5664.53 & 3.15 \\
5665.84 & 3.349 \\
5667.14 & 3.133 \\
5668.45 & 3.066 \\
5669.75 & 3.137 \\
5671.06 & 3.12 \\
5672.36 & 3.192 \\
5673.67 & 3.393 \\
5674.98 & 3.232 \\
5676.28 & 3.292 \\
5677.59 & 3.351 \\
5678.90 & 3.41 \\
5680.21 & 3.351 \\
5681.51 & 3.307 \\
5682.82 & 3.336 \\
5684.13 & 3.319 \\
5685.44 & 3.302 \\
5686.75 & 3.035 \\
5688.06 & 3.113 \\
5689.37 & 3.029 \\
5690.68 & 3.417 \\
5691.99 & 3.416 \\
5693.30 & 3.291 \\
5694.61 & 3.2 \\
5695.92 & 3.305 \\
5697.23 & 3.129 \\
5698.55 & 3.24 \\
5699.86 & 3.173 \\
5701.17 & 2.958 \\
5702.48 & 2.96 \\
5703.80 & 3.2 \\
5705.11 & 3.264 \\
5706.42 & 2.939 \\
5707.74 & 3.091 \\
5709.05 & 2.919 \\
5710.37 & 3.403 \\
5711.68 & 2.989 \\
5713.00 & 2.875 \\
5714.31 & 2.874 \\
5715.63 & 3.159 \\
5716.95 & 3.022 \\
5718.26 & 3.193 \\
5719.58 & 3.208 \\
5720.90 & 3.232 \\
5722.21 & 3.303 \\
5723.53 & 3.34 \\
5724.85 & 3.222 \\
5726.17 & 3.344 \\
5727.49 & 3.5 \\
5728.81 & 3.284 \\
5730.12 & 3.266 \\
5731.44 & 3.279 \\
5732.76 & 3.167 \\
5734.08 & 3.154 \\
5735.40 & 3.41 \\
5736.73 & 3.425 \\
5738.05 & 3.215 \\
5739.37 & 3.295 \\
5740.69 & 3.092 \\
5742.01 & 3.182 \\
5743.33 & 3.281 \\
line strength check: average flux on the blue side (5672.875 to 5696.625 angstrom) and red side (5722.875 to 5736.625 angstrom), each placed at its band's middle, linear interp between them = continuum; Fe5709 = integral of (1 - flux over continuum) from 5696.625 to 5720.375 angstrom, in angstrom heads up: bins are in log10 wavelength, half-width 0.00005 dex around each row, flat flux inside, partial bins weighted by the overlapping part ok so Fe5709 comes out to 1.5 angstrom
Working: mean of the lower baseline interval 3.28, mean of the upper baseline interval 3.3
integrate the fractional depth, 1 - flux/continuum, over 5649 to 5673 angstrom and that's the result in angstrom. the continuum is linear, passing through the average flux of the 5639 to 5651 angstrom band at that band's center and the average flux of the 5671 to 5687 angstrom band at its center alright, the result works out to 0.5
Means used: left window 3.15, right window 3.29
